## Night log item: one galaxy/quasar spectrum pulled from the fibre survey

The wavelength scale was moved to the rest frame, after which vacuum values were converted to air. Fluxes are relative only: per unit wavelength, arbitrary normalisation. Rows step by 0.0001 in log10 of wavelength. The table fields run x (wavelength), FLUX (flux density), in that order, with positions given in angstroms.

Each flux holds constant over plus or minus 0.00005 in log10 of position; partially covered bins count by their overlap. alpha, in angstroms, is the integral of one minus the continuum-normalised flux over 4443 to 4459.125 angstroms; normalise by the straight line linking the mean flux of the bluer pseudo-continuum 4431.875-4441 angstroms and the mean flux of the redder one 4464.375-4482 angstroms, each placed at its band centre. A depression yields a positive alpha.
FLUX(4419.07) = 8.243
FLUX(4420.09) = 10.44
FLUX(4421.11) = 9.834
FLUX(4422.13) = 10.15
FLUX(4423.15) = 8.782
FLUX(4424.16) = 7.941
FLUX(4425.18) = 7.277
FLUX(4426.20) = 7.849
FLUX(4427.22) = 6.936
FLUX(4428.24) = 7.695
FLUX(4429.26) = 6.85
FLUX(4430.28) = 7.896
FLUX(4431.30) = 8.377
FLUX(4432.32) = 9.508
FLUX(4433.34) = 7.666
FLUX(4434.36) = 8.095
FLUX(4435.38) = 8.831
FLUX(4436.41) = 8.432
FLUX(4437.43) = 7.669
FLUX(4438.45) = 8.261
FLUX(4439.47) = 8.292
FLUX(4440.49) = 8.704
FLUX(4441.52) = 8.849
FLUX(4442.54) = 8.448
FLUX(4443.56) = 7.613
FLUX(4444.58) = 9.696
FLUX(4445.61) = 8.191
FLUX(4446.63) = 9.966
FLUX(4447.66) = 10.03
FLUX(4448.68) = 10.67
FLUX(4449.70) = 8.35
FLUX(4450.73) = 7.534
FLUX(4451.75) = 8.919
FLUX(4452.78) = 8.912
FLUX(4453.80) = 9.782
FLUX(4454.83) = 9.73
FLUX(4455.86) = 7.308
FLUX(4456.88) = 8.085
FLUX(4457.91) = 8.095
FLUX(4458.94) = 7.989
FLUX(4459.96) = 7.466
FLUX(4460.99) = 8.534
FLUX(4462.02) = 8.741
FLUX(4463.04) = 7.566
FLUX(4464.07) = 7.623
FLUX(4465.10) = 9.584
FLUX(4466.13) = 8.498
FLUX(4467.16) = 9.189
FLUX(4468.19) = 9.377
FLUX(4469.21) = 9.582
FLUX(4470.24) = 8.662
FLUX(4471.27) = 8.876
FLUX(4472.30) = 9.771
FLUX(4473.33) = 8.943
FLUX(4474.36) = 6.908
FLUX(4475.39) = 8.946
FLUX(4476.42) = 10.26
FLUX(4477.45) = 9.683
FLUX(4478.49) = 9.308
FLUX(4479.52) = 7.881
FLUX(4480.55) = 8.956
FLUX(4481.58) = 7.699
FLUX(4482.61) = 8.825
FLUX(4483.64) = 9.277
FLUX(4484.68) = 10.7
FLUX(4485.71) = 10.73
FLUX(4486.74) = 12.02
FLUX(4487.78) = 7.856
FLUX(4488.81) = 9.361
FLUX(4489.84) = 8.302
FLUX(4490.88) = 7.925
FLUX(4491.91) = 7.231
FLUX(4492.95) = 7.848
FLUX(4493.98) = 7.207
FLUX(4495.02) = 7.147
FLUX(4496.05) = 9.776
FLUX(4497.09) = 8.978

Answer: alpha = -0.4 angstroms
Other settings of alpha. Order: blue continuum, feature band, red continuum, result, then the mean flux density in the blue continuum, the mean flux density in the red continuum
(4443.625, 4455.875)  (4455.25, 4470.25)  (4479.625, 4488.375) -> 1.3 angstroms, 9.11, 9.43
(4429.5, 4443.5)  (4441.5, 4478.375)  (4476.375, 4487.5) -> 0.6 angstroms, 8.33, 9.5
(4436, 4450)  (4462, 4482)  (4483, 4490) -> 1.4 angstroms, 8.81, 9.81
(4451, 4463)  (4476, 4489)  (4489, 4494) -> -2.3 angstroms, 8.45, 7.86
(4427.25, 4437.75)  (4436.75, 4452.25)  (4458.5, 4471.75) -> -0.9 angstroms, 8.05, 8.6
